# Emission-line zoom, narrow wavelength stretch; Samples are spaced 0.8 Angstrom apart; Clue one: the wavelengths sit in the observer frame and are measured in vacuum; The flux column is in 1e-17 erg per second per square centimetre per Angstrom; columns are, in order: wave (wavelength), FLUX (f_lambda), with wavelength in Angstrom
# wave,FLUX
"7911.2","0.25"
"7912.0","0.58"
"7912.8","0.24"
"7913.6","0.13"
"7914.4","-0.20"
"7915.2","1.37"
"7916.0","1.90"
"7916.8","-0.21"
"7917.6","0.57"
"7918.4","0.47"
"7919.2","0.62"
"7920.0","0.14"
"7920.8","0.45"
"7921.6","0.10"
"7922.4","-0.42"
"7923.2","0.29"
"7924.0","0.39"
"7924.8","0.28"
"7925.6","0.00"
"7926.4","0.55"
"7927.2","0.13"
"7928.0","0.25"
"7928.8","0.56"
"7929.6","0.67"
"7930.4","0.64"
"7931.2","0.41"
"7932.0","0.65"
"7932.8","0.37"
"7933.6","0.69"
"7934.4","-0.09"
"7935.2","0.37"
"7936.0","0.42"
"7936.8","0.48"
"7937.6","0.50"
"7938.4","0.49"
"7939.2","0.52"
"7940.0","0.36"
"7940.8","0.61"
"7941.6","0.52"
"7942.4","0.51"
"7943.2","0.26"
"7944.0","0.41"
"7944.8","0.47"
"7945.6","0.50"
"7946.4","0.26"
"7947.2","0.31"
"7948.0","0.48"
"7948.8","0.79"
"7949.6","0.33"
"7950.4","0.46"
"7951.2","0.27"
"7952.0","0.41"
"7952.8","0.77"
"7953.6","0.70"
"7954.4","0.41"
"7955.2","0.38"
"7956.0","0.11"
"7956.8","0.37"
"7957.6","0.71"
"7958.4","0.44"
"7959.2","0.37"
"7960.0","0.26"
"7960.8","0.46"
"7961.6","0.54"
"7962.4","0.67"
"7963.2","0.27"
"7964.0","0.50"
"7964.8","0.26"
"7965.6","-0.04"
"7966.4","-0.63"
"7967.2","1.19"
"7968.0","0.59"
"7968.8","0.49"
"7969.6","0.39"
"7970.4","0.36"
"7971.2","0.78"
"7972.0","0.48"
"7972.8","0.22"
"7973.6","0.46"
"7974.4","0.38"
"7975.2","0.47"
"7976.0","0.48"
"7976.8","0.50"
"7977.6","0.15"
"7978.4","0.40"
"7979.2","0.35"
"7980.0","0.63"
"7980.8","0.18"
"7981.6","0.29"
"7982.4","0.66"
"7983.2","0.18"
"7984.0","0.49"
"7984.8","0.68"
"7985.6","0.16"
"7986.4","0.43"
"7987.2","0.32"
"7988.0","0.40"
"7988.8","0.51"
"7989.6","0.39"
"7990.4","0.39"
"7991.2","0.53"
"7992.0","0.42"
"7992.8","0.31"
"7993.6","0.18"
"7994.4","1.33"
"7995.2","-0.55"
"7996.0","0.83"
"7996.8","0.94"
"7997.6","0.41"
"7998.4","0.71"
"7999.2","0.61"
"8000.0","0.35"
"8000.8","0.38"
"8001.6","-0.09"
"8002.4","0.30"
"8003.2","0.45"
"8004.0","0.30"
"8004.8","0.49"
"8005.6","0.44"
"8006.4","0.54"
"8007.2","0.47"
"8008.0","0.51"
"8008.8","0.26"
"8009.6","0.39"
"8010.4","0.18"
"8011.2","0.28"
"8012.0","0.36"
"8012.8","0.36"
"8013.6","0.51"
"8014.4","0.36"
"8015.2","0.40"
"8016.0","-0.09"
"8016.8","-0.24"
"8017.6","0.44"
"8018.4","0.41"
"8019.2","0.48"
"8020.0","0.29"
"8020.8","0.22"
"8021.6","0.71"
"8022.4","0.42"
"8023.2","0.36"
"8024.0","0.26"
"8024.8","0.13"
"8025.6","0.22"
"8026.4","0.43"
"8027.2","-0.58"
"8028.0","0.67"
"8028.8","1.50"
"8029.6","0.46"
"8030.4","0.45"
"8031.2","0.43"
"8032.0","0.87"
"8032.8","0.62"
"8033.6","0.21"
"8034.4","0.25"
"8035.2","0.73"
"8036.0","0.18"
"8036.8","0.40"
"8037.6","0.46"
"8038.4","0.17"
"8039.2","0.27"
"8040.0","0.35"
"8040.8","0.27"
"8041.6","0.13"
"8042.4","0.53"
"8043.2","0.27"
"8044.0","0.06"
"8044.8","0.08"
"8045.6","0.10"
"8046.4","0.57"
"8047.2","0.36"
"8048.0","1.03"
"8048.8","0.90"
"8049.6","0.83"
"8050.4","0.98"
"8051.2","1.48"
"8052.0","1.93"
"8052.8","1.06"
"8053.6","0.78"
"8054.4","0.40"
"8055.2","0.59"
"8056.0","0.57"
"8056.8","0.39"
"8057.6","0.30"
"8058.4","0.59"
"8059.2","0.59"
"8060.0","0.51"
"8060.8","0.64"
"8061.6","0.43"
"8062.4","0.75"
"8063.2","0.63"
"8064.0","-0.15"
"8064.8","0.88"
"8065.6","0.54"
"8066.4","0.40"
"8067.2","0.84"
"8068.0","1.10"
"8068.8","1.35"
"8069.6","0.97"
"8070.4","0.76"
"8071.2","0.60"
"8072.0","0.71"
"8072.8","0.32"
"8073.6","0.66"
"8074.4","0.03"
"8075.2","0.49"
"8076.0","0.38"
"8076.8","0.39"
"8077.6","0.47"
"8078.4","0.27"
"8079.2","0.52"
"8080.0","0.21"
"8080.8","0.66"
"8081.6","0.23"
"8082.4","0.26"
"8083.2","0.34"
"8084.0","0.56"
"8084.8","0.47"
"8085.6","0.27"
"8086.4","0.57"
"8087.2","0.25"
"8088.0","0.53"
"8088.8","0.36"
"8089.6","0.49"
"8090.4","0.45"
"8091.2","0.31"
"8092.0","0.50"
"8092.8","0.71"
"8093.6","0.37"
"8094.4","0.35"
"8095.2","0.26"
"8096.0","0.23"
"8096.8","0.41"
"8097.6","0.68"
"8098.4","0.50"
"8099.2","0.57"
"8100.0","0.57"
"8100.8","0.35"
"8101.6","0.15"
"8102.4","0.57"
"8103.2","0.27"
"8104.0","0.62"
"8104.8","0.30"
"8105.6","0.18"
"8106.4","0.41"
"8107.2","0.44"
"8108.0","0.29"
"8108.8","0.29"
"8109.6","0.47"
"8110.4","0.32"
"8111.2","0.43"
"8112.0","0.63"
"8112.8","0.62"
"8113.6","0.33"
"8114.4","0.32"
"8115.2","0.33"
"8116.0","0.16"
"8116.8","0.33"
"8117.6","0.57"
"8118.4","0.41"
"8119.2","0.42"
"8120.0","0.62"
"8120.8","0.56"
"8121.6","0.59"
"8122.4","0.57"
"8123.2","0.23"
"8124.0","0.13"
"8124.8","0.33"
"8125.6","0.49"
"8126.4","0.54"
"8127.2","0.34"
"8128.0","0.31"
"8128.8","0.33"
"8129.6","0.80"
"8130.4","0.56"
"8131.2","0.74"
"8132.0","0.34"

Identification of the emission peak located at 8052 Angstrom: [S II] 6716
